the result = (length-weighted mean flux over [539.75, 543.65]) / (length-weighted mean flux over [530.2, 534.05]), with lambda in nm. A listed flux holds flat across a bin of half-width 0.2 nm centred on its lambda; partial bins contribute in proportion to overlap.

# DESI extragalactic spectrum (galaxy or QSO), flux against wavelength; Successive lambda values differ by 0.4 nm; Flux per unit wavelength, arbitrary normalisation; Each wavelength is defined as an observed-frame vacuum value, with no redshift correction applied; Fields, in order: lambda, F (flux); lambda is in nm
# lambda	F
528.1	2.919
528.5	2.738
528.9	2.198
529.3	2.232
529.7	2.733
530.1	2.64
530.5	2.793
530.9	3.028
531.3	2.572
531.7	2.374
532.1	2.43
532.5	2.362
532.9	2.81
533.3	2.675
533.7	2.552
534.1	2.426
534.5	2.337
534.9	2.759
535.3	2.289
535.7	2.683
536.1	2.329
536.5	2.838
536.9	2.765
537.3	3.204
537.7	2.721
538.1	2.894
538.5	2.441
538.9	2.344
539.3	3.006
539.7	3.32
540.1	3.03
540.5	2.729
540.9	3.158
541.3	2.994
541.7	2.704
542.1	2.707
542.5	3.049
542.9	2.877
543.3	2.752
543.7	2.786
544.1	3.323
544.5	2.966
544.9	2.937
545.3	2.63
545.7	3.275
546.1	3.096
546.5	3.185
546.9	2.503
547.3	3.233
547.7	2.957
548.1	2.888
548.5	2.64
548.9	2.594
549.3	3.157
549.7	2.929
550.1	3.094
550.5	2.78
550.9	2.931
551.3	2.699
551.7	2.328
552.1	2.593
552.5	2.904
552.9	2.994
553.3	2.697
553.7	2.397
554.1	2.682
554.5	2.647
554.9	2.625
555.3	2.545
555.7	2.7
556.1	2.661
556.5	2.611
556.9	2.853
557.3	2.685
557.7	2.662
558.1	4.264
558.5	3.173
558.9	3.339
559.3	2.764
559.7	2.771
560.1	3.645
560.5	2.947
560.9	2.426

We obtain 1.1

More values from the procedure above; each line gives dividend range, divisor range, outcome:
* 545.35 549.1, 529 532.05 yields 1.12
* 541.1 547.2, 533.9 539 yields 1.11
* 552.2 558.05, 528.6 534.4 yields 1.07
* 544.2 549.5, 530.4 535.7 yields 1.14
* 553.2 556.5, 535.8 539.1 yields 0.97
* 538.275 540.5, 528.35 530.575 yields 1.11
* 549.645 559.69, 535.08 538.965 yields 1.06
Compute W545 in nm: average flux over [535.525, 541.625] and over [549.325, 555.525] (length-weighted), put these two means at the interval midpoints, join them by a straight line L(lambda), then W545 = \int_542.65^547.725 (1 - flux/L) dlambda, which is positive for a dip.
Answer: -0.33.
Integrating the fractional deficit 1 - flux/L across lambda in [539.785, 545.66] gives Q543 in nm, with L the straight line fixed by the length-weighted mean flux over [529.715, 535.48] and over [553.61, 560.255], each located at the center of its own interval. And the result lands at -0.463 nm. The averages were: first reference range 2.58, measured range 2.92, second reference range 2.89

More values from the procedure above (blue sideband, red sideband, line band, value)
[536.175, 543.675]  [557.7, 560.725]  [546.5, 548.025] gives 0.03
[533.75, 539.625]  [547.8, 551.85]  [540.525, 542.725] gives -0.15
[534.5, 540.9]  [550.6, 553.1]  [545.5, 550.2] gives -0.36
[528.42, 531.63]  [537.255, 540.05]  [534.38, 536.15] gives 0.16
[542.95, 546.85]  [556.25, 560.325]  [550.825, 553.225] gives 0.23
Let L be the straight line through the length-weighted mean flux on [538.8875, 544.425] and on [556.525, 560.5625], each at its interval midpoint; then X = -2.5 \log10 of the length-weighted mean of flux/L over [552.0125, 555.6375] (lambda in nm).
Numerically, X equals 0.14 mag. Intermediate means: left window 2.93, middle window 2.68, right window 3.09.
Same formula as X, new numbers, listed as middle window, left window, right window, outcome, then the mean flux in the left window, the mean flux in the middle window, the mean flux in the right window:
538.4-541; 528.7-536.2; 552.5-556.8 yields -0.112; 2.54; 2.87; 2.67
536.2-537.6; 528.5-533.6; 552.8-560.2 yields -0.092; 2.58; 2.88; 2.87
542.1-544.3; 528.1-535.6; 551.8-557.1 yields -0.122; 2.56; 2.93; 2.68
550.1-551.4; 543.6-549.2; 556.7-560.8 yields 0.050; 2.94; 2.86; 3.09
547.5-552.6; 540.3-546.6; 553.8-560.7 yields 0.046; 2.94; 2.81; 2.91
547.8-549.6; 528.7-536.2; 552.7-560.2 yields -0.027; 2.54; 2.83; 2.87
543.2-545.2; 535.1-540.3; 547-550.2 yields -0.035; 2.76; 2.95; 2.92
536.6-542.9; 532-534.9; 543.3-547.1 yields -0.043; 2.53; 2.87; 2.96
